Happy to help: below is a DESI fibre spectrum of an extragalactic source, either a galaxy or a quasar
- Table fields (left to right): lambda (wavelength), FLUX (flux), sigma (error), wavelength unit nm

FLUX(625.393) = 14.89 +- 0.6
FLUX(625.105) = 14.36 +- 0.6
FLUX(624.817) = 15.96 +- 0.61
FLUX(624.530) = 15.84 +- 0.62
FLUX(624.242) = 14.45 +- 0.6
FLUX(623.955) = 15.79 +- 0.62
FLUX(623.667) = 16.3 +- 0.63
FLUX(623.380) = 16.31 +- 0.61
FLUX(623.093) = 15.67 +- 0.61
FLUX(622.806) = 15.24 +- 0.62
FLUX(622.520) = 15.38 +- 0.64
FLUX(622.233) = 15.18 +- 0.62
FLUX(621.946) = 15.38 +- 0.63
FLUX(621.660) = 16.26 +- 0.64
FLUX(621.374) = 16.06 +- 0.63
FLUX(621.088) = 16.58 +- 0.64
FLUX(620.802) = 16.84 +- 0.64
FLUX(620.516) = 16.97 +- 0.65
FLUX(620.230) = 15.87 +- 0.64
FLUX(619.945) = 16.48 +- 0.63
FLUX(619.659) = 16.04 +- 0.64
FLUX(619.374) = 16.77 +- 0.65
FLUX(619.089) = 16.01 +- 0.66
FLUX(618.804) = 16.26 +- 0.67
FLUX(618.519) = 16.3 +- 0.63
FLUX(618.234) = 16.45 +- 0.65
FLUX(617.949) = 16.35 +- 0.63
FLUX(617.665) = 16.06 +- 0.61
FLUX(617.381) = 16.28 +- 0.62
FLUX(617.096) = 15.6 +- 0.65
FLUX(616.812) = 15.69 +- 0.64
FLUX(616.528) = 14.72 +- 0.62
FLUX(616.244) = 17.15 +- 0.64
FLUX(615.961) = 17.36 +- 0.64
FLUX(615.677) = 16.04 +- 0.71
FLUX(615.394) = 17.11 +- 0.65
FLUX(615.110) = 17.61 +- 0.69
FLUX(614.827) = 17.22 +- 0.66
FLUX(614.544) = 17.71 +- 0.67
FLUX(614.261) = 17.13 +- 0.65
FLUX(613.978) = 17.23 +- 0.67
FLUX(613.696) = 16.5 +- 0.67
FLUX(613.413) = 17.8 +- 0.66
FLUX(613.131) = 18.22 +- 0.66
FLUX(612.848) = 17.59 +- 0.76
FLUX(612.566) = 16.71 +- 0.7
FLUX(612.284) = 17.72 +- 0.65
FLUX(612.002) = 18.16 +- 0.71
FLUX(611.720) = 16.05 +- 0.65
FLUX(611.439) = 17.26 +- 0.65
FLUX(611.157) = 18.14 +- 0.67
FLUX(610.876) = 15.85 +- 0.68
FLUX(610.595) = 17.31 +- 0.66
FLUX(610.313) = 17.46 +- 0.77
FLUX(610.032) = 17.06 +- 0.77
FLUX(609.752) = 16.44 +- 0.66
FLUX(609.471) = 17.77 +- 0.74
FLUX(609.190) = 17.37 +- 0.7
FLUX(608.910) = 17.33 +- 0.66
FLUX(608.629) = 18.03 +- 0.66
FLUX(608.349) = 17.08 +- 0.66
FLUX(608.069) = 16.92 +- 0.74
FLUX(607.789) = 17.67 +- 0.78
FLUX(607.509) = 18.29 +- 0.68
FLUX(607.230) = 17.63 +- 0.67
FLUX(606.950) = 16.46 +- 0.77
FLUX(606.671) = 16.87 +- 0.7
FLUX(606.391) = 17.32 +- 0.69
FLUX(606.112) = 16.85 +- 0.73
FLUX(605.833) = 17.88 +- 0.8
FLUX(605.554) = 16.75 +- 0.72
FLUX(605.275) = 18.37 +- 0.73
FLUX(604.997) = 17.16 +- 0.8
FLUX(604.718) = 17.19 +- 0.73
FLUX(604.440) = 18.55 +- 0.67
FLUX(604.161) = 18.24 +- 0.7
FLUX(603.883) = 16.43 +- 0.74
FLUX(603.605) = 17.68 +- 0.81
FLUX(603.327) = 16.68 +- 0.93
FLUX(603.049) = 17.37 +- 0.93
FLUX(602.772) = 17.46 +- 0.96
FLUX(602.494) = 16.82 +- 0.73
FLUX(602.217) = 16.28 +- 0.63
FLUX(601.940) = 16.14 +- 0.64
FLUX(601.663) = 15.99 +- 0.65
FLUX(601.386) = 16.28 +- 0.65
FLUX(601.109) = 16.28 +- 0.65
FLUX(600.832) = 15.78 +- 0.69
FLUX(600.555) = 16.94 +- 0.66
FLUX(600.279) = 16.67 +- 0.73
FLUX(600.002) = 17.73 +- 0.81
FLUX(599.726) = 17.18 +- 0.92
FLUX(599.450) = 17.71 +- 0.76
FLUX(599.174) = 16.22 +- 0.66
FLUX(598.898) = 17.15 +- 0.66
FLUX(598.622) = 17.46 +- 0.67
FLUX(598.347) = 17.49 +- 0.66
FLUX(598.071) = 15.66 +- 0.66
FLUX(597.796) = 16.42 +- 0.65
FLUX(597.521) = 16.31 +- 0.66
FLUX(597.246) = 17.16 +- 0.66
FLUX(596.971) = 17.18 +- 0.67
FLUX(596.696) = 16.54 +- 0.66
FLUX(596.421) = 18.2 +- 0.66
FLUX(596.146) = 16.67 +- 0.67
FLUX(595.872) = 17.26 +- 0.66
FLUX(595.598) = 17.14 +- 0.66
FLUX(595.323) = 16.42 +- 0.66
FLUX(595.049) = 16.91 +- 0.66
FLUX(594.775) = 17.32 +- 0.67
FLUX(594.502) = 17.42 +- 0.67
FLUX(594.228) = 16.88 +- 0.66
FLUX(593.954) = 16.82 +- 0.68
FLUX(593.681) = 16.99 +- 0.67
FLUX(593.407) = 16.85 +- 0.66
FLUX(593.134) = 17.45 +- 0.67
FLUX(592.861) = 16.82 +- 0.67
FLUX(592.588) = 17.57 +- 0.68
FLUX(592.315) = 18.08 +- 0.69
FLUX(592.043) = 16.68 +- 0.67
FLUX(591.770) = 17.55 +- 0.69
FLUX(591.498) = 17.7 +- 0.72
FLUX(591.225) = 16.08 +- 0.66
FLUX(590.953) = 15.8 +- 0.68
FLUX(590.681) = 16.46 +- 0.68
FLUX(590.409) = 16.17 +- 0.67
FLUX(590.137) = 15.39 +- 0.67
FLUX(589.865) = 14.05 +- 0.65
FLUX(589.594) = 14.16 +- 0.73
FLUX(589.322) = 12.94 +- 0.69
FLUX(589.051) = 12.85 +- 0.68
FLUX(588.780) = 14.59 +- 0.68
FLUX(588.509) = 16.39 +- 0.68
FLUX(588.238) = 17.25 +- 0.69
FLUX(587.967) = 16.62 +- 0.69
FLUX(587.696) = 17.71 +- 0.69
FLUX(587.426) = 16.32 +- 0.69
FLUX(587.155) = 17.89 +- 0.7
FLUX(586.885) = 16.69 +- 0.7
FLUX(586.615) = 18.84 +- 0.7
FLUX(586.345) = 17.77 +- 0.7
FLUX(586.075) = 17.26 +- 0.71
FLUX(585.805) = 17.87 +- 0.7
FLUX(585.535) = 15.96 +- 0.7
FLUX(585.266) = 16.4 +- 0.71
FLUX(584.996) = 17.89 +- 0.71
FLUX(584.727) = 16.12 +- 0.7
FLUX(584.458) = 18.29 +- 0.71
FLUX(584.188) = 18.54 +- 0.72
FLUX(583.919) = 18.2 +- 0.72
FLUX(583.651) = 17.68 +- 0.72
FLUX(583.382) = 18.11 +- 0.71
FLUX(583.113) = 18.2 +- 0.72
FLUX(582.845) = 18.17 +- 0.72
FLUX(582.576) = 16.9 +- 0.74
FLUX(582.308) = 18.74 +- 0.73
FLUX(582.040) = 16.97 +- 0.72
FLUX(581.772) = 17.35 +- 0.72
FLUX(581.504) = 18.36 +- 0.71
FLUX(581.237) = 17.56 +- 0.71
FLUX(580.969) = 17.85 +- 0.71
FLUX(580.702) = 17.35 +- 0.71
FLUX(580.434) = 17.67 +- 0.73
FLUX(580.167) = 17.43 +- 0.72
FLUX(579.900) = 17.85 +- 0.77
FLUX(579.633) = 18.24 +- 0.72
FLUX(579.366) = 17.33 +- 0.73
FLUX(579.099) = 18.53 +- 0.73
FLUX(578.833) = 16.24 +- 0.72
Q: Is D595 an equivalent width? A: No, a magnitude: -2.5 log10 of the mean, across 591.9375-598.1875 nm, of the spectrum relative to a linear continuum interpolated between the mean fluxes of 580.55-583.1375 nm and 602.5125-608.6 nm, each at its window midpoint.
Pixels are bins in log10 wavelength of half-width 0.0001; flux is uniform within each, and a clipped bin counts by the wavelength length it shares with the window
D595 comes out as 0.03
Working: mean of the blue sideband 17.7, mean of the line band 17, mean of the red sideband 17.4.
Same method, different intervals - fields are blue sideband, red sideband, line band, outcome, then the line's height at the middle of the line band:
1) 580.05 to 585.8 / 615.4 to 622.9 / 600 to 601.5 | 0.03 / 16.9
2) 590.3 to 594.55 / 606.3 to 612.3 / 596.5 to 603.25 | 0.02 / 17.1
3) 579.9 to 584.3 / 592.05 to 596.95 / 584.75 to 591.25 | 0.08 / 17.5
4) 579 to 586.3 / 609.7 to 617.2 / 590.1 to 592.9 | 0.04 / 17.5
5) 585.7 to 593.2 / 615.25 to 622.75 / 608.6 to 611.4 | -0.06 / 16.3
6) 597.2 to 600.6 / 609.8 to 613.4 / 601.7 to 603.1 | 0.02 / 17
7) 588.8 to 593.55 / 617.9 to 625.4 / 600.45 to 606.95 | -0.07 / 16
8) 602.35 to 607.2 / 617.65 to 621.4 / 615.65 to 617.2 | 0.03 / 16.6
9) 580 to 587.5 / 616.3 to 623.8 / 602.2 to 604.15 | -0.02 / 16.8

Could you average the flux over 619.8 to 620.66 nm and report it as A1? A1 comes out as 16.4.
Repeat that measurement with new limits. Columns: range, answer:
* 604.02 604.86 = 18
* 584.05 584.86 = 17.6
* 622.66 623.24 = 15.5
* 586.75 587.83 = 17.2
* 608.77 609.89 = 17.2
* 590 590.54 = 15.8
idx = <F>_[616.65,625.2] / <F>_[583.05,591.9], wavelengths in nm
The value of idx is 0.96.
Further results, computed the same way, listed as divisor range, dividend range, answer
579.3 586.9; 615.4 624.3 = 0.91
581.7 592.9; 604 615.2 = 1.03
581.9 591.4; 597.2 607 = 1.02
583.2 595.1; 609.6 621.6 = 1.00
